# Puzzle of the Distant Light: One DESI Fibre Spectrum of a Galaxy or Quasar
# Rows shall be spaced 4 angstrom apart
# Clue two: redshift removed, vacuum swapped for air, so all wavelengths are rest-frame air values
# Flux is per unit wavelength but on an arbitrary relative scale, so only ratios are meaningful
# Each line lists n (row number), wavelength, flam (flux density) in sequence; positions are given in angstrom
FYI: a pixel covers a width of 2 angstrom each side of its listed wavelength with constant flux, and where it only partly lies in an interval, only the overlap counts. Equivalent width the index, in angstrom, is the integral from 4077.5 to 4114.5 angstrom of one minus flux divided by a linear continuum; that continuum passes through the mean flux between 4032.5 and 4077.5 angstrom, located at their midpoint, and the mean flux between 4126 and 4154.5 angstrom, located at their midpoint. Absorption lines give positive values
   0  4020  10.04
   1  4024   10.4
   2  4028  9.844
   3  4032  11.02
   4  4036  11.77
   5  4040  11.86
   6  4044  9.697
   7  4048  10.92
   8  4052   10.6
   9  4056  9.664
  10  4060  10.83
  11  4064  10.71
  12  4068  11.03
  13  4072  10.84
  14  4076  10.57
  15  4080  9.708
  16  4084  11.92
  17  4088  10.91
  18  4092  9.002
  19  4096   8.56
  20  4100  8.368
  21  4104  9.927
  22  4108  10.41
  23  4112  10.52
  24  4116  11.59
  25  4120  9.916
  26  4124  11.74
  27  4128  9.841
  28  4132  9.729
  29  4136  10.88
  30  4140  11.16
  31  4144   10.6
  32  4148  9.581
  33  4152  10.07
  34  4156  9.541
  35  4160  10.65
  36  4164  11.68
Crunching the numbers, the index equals 2.0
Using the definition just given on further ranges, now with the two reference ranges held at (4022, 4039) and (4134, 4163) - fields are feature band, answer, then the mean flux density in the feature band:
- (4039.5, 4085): 0.3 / 10.6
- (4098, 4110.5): 1.1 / 9.61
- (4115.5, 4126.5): -0.5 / 11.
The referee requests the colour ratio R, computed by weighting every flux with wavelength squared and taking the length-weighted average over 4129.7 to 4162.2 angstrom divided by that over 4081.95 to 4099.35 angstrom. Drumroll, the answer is 1.1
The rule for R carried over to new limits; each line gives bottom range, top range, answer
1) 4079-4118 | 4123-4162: 1.05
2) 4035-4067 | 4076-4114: 0.95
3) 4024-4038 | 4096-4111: 0.91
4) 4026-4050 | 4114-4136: 1.02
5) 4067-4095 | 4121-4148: 1.03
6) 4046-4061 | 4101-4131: 1.03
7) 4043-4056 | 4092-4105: 0.88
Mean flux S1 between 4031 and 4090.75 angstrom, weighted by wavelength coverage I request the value 10.8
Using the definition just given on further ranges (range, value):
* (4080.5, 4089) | 11.2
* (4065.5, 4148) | 10.3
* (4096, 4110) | 9.42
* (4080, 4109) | 9.84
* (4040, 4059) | 10.4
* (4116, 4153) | 10.5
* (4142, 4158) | 9.95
